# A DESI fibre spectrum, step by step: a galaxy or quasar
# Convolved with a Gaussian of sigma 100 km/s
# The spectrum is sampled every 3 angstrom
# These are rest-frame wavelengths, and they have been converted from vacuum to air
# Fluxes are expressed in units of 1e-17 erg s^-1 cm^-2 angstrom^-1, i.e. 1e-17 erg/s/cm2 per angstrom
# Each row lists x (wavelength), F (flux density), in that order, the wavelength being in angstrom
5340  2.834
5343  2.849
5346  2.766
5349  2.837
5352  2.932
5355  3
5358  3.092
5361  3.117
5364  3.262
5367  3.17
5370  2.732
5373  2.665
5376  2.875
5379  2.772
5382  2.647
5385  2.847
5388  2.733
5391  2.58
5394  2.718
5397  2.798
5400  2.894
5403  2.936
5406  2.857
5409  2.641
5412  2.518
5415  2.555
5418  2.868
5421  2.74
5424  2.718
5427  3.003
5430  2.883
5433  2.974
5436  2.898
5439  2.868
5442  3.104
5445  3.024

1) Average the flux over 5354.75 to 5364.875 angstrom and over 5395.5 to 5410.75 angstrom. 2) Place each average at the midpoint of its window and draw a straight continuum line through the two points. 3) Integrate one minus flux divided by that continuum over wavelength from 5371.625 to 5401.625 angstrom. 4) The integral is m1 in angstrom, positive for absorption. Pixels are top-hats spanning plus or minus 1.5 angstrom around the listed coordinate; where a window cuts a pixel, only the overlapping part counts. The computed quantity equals 1.84 angstrom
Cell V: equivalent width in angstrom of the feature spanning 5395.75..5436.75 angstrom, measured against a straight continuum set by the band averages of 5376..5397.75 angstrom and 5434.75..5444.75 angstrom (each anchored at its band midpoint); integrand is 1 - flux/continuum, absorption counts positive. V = 0.85 angstrom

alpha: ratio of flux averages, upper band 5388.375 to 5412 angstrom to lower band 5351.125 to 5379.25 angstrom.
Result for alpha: 0.93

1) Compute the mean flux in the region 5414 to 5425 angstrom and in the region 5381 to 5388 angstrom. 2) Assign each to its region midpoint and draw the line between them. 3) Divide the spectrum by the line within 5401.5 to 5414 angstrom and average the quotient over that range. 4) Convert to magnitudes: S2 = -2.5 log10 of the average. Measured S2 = 0.00 mag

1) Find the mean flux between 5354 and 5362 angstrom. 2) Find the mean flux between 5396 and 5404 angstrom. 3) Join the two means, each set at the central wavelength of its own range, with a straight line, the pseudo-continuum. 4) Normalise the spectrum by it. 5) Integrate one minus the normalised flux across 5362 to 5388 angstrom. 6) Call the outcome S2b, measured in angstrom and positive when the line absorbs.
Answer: 1.09 angstrom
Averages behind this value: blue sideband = 3.07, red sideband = 2.88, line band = 2.87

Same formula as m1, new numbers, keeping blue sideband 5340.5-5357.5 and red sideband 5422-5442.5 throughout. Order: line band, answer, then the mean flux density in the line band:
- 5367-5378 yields 0.3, 2.81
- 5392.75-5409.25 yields 0.4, 2.82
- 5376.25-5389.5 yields 0.6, 2.76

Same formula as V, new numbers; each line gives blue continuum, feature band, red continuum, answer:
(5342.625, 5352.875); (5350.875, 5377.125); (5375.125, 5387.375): -1.6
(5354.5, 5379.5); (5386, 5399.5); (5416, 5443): 1.0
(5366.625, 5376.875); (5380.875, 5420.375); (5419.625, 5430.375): 1.3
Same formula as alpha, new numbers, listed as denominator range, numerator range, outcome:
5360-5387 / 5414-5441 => 0.98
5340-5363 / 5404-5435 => 0.95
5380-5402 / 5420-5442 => 1.05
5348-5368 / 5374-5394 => 0.89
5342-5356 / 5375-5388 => 0.97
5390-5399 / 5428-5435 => 1.08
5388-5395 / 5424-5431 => 1.09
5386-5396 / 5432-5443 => 1.10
